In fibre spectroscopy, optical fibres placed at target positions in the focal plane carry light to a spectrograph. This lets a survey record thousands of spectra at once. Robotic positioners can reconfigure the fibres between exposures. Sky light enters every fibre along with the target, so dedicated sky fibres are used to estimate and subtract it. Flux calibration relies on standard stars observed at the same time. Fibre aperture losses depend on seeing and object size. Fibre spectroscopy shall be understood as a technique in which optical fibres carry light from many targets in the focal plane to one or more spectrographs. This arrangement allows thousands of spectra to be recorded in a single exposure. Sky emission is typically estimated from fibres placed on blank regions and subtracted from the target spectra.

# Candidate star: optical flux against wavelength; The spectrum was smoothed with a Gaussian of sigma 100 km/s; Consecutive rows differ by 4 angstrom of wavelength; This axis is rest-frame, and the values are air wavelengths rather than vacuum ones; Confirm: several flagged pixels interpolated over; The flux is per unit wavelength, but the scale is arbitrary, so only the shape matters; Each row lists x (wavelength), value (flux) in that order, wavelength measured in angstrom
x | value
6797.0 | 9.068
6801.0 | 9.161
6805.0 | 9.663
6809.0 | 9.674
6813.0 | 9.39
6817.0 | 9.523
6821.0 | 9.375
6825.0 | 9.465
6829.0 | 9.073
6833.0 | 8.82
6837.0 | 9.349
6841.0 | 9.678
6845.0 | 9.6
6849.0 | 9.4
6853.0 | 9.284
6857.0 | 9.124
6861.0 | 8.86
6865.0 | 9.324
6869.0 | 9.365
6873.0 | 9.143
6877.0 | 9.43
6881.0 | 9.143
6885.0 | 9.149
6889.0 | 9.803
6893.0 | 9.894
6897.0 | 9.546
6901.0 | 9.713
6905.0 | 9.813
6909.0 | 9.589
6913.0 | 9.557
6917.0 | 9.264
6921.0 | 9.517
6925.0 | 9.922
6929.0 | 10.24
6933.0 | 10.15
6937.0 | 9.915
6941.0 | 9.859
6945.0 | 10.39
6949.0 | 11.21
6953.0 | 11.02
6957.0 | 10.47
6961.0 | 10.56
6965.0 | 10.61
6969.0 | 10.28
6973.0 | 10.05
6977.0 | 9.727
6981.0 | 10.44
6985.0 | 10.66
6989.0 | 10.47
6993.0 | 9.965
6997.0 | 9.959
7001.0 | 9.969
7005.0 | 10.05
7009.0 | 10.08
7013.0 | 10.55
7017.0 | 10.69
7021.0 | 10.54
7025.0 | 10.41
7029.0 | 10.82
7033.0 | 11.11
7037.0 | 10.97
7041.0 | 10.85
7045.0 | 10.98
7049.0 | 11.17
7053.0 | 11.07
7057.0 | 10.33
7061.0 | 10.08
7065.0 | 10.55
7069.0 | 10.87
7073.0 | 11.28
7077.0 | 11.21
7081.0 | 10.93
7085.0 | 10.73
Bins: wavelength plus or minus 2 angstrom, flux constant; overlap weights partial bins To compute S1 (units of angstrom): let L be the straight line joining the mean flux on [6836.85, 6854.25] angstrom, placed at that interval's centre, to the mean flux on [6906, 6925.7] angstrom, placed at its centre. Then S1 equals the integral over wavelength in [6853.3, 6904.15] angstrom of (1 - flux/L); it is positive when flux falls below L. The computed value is 0.73 angstrom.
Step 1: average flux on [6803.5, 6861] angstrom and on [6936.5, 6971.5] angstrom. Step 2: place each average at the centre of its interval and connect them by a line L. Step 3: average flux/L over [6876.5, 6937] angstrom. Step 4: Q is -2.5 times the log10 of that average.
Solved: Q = 0.04 mag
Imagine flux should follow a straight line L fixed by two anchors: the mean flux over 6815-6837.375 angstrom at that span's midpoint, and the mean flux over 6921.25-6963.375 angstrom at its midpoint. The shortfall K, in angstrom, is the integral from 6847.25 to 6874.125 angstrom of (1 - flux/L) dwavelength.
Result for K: 1.0 angstrom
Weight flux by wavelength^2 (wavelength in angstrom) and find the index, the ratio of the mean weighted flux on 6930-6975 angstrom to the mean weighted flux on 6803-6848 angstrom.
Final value 1.1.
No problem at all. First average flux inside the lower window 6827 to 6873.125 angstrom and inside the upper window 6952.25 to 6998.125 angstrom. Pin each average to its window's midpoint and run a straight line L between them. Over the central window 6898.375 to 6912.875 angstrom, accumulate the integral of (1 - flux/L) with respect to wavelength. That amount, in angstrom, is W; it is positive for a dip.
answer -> 0.1 angstrom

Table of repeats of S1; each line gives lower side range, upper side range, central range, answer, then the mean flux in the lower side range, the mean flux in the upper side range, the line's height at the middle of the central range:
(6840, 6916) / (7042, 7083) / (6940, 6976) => -1.6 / 9.44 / 10.8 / 10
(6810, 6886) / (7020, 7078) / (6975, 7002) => 0.5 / 9.3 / 10.8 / 10.4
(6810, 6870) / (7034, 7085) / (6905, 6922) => 0.5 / 9.31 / 10.9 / 9.83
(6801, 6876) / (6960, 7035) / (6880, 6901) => 0.3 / 9.34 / 10.4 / 9.67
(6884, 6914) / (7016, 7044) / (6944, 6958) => -1.0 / 9.65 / 10.8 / 10.1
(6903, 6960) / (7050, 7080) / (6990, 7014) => 0.8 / 10.1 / 10.8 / 10.5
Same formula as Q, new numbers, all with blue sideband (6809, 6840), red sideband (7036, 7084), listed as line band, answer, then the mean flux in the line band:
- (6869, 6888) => 0.047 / 9.26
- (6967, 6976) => 0.017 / 10.1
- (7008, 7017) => 0.012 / 10.4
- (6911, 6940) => 0.020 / 9.8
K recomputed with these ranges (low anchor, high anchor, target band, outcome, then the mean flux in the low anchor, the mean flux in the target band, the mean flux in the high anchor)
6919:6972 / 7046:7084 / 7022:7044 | -0.3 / 10.3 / 10.8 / 10.8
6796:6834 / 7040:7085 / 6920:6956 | -0.7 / 9.34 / 10.3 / 10.8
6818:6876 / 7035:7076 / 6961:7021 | 0.4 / 9.28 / 10.3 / 10.8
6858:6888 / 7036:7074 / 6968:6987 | -0.2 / 9.22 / 10.2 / 10.8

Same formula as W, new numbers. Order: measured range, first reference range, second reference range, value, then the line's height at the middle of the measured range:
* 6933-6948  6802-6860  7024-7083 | -0.1 angstrom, 10.1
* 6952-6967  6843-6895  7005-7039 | -0.8 angstrom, 10.1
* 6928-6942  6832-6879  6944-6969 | 0.5 angstrom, 10.4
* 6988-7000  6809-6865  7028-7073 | 0.4 angstrom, 10.4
